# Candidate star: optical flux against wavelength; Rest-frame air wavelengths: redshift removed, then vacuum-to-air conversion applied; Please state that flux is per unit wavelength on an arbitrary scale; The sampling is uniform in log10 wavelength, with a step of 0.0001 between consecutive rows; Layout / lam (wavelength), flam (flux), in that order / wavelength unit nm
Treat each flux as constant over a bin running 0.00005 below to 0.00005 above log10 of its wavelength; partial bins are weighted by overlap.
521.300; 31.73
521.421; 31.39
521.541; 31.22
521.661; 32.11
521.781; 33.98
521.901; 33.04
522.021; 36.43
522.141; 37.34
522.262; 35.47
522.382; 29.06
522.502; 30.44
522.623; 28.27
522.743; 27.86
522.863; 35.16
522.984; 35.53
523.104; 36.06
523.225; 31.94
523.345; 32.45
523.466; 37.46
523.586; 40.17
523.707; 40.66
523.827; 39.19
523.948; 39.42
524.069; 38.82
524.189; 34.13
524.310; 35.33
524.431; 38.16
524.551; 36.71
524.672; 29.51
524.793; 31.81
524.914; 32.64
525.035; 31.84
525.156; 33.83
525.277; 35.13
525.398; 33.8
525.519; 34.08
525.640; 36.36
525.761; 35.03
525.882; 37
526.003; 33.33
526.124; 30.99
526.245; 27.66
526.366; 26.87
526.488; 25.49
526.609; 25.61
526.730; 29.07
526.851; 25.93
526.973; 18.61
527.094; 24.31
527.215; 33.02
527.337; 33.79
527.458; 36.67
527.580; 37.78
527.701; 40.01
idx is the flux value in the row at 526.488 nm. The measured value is 25.49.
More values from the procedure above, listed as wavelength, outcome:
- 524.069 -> 38.82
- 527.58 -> 37.78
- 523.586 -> 40.17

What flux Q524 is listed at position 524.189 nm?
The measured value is 34.13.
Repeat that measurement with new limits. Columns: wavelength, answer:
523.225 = 31.94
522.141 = 37.34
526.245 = 27.66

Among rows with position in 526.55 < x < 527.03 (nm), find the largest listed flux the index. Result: 29.07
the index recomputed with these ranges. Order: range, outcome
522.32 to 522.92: 35.16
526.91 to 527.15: 24.31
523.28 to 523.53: 37.46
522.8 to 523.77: 40.66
